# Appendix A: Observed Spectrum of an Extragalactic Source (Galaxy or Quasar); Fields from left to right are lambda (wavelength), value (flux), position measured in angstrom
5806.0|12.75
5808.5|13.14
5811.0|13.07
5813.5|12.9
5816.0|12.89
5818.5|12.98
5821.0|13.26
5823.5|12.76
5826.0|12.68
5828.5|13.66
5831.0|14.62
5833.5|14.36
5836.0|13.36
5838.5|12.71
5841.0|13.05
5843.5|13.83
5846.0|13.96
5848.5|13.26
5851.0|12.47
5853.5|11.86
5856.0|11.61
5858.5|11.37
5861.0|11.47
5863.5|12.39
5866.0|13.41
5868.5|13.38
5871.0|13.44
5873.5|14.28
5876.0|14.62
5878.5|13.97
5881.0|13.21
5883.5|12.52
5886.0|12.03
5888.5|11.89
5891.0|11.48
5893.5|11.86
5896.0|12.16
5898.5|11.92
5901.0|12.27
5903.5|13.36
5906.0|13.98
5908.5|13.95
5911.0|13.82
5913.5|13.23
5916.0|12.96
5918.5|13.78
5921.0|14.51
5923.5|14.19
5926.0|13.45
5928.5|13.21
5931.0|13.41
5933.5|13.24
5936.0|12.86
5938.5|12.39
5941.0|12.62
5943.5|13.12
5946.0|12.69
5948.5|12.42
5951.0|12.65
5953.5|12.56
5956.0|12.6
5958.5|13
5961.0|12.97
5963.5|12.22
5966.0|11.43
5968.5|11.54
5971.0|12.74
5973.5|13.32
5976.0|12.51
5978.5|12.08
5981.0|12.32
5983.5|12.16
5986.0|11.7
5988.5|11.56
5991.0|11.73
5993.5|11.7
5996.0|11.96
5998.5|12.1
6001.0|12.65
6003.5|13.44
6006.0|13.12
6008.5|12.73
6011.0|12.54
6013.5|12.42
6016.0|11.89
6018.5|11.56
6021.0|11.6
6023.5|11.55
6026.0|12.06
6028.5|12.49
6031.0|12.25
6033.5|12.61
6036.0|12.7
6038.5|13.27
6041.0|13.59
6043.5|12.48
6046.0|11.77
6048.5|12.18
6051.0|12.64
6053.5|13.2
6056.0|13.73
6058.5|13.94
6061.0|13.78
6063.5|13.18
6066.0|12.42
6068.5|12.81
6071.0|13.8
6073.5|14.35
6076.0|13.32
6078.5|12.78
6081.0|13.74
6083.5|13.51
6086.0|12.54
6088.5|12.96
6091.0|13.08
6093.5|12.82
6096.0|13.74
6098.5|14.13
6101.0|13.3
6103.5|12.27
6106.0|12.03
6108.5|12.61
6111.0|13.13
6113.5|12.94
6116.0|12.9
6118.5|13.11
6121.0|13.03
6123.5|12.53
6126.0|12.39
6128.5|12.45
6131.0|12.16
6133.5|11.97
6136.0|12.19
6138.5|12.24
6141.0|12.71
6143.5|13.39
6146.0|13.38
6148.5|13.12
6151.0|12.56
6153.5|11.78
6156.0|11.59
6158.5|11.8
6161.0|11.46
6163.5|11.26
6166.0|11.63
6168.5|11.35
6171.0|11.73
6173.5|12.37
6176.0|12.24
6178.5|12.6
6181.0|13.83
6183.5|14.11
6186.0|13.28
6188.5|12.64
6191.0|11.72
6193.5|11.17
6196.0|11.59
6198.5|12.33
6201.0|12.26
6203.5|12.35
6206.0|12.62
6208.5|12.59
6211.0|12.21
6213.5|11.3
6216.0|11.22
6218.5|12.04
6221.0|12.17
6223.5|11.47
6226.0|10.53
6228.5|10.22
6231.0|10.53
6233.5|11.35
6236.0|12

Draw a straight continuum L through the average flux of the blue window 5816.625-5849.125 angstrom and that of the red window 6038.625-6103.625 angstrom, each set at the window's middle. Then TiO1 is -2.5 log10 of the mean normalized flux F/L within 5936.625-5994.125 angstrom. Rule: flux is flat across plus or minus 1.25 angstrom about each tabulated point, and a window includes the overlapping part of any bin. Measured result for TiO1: 0.08 mag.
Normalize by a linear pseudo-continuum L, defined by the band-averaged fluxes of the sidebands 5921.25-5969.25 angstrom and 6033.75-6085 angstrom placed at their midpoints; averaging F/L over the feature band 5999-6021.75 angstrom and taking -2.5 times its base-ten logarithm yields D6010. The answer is 0.048 mag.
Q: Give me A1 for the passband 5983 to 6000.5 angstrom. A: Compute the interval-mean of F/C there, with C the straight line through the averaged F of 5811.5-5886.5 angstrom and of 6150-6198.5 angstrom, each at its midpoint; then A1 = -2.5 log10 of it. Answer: 0.07 mag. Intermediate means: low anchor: 13.1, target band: 11.9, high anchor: 12.1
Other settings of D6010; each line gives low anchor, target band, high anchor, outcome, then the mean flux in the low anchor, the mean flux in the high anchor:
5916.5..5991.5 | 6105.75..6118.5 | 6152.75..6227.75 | -0.048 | 12.7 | 12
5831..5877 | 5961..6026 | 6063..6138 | 0.069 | 13.1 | 12.9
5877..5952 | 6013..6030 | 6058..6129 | 0.098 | 13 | 13.1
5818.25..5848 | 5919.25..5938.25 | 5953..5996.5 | -0.073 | 13.4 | 12.2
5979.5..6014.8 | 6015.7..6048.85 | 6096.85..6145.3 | 0.010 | 12.3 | 12.7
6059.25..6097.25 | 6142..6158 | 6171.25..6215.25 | 0.011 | 13.3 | 12.4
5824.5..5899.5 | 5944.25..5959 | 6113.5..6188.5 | 0.010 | 12.9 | 12.5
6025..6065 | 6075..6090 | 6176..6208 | -0.030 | 12.9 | 12.5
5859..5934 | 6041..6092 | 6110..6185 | -0.038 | 13.1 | 12.5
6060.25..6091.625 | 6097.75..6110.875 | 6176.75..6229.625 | 0.013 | 13.2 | 12.1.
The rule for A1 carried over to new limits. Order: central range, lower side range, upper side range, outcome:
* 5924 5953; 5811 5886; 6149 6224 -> -0.01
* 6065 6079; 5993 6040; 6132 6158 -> -0.07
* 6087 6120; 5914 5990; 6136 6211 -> -0.05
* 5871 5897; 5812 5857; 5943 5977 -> 0.01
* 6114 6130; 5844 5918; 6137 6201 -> -0.03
